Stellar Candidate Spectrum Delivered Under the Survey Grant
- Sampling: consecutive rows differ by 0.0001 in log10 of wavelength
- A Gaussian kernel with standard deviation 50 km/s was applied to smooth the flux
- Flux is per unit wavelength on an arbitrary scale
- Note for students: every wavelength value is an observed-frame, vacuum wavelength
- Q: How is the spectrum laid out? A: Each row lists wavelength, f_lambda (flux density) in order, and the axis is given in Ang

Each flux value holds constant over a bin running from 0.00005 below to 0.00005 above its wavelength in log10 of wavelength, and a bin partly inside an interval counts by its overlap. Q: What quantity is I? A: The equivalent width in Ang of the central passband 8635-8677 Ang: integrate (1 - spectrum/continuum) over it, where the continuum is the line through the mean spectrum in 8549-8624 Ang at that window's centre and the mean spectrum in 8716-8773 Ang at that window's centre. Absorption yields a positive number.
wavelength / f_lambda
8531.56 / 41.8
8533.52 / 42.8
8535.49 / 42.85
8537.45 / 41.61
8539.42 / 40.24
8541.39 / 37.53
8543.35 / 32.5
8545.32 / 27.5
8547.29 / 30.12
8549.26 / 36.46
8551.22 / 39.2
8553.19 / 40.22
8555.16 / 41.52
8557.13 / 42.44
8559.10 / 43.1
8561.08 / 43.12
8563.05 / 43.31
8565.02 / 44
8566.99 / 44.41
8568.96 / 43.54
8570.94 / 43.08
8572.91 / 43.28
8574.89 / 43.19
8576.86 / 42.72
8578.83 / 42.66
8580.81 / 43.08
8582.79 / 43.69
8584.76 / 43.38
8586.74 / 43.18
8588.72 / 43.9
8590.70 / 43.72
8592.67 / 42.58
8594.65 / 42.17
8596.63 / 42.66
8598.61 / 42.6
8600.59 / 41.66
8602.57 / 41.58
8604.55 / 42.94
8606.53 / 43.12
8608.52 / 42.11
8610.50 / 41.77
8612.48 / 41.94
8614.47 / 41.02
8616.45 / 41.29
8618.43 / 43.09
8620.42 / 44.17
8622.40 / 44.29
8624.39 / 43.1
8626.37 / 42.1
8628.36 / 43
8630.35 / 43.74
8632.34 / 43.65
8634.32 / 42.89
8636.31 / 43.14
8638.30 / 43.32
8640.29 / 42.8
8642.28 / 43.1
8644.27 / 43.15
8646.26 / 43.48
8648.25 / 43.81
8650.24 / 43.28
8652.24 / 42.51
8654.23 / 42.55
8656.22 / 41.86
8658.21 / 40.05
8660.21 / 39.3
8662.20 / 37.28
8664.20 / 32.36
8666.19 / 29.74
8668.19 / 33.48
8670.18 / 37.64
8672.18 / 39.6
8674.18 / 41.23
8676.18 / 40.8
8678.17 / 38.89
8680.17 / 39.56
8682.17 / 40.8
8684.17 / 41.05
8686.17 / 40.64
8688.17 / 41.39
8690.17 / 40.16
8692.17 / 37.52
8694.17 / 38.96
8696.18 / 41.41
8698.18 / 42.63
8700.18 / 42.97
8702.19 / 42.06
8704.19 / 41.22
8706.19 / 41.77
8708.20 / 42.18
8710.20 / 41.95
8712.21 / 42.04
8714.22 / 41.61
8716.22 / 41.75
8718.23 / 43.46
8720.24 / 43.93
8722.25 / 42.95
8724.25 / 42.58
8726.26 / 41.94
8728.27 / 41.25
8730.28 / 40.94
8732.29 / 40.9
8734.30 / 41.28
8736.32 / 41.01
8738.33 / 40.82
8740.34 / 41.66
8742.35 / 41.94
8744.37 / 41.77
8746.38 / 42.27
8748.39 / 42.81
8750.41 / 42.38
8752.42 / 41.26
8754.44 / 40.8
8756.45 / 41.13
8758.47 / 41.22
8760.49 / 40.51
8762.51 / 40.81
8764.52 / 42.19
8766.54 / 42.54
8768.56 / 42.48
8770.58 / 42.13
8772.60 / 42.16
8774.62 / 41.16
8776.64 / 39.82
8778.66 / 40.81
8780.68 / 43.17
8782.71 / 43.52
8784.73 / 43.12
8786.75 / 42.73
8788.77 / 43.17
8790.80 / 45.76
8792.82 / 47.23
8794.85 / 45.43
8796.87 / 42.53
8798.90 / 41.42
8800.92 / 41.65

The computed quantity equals 2.02 Ang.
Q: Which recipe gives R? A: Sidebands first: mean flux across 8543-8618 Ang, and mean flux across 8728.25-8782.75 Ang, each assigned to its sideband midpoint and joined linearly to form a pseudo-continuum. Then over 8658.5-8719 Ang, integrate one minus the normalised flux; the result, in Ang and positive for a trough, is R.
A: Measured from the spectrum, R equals 2.5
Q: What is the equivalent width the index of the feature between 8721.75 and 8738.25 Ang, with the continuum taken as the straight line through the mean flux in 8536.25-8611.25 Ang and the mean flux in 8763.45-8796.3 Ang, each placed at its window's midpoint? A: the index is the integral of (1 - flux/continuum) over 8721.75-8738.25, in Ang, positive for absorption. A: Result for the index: 0.4 Ang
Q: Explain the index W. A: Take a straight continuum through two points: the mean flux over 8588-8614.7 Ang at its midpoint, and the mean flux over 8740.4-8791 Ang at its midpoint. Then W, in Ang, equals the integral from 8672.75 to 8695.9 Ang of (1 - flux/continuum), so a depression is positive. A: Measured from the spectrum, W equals 1.1 Ang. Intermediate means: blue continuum 42.4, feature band 40.1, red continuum 42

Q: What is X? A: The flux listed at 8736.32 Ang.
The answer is 41.01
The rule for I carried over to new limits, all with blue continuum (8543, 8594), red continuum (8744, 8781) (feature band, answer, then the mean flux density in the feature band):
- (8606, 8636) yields -1.0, 42.8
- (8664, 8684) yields 1.8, 37.8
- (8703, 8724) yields -0.4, 42.3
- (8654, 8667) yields 1.3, 37.4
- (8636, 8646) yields -0.4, 43.1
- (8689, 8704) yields 0.2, 40.8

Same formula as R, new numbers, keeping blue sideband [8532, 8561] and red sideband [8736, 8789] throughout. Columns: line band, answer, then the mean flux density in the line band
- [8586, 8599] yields -1.2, 43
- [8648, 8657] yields -0.6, 42.7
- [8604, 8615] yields -0.7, 42.1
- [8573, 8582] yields -0.9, 42.9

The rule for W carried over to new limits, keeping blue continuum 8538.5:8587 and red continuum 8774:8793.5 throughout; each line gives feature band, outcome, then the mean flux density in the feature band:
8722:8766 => 1.08 Ang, 41.6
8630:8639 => -0.41 Ang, 43.3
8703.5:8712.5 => 0.08 Ang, 41.8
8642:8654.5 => -0.48 Ang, 43.2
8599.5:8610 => -0.29 Ang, 42.3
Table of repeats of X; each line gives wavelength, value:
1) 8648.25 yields 43.81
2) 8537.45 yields 41.61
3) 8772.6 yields 42.16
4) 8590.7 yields 43.72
